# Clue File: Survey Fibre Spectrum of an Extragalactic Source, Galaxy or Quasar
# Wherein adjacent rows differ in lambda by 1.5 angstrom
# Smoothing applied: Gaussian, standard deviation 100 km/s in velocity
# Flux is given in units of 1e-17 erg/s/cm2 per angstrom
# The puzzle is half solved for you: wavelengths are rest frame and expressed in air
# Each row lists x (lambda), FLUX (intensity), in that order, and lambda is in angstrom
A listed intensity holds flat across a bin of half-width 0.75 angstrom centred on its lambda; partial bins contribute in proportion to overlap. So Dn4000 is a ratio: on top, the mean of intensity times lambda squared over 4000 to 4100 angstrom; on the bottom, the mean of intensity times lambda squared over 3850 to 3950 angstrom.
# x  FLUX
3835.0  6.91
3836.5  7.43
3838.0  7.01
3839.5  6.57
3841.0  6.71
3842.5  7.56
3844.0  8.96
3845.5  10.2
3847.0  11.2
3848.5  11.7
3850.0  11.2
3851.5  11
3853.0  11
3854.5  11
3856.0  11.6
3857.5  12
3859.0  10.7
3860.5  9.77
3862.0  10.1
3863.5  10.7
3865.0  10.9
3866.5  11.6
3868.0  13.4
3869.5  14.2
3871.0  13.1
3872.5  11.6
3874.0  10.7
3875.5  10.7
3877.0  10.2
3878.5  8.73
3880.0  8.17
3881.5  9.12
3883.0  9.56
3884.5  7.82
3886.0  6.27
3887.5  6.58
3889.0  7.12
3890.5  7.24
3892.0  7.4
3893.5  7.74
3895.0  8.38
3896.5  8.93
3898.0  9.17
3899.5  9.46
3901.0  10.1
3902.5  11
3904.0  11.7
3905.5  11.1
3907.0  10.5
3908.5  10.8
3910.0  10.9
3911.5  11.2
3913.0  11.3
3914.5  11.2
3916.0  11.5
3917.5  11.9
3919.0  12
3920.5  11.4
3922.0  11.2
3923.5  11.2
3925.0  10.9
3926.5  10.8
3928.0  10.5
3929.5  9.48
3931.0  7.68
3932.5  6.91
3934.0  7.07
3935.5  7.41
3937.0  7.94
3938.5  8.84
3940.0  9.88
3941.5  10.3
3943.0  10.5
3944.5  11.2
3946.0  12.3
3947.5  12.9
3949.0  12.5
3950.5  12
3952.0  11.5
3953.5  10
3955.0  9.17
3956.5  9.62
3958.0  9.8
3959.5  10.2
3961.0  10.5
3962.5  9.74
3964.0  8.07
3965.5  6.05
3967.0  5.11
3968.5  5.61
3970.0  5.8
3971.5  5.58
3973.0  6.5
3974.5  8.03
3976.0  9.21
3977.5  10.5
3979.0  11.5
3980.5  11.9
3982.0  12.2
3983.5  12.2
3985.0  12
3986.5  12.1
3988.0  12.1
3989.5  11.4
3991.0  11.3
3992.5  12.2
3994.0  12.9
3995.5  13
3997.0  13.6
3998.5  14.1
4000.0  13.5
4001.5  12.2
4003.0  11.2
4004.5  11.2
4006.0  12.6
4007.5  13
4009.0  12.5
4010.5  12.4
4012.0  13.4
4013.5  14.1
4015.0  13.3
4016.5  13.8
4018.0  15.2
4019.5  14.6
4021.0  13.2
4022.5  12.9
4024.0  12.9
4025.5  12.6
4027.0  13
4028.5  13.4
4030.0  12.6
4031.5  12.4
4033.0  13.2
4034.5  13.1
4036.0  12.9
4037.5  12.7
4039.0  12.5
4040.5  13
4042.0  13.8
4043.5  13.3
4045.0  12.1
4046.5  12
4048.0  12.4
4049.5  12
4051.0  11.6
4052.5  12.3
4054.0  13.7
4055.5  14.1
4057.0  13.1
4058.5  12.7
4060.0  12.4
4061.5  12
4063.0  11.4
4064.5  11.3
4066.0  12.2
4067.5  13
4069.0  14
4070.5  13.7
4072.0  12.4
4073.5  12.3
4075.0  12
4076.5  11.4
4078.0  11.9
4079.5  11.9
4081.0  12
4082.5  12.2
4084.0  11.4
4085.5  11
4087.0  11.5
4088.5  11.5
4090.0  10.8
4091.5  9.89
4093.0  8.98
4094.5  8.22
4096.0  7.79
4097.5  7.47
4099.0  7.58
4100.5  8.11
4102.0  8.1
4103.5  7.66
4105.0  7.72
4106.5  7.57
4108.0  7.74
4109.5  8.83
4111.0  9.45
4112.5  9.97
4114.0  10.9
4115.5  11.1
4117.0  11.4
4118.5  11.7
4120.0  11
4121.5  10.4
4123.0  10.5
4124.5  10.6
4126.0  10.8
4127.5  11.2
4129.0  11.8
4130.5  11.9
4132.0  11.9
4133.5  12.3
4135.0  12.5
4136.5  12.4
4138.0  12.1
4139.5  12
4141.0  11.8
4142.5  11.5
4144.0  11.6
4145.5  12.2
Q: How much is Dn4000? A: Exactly 1.29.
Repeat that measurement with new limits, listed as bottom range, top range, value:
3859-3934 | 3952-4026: 1.16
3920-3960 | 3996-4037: 1.34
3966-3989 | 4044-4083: 1.38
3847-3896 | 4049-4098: 1.28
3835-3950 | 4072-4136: 1.16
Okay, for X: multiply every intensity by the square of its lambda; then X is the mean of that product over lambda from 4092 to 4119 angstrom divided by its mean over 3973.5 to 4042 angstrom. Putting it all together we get 0.75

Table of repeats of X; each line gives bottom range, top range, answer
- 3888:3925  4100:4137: 1.13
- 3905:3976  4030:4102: 1.29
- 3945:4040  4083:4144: 0.95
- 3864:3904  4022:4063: 1.43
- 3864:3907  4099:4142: 1.21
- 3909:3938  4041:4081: 1.32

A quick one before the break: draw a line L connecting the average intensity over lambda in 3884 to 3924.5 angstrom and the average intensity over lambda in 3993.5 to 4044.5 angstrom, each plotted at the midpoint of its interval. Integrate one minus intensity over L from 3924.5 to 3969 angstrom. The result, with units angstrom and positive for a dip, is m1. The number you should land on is 6.1 angstrom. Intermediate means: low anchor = 9.84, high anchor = 13.1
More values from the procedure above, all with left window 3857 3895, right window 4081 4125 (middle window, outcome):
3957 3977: 4.1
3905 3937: -1.7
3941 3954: -2.3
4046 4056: -2.9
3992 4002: -3.5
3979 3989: -2.3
